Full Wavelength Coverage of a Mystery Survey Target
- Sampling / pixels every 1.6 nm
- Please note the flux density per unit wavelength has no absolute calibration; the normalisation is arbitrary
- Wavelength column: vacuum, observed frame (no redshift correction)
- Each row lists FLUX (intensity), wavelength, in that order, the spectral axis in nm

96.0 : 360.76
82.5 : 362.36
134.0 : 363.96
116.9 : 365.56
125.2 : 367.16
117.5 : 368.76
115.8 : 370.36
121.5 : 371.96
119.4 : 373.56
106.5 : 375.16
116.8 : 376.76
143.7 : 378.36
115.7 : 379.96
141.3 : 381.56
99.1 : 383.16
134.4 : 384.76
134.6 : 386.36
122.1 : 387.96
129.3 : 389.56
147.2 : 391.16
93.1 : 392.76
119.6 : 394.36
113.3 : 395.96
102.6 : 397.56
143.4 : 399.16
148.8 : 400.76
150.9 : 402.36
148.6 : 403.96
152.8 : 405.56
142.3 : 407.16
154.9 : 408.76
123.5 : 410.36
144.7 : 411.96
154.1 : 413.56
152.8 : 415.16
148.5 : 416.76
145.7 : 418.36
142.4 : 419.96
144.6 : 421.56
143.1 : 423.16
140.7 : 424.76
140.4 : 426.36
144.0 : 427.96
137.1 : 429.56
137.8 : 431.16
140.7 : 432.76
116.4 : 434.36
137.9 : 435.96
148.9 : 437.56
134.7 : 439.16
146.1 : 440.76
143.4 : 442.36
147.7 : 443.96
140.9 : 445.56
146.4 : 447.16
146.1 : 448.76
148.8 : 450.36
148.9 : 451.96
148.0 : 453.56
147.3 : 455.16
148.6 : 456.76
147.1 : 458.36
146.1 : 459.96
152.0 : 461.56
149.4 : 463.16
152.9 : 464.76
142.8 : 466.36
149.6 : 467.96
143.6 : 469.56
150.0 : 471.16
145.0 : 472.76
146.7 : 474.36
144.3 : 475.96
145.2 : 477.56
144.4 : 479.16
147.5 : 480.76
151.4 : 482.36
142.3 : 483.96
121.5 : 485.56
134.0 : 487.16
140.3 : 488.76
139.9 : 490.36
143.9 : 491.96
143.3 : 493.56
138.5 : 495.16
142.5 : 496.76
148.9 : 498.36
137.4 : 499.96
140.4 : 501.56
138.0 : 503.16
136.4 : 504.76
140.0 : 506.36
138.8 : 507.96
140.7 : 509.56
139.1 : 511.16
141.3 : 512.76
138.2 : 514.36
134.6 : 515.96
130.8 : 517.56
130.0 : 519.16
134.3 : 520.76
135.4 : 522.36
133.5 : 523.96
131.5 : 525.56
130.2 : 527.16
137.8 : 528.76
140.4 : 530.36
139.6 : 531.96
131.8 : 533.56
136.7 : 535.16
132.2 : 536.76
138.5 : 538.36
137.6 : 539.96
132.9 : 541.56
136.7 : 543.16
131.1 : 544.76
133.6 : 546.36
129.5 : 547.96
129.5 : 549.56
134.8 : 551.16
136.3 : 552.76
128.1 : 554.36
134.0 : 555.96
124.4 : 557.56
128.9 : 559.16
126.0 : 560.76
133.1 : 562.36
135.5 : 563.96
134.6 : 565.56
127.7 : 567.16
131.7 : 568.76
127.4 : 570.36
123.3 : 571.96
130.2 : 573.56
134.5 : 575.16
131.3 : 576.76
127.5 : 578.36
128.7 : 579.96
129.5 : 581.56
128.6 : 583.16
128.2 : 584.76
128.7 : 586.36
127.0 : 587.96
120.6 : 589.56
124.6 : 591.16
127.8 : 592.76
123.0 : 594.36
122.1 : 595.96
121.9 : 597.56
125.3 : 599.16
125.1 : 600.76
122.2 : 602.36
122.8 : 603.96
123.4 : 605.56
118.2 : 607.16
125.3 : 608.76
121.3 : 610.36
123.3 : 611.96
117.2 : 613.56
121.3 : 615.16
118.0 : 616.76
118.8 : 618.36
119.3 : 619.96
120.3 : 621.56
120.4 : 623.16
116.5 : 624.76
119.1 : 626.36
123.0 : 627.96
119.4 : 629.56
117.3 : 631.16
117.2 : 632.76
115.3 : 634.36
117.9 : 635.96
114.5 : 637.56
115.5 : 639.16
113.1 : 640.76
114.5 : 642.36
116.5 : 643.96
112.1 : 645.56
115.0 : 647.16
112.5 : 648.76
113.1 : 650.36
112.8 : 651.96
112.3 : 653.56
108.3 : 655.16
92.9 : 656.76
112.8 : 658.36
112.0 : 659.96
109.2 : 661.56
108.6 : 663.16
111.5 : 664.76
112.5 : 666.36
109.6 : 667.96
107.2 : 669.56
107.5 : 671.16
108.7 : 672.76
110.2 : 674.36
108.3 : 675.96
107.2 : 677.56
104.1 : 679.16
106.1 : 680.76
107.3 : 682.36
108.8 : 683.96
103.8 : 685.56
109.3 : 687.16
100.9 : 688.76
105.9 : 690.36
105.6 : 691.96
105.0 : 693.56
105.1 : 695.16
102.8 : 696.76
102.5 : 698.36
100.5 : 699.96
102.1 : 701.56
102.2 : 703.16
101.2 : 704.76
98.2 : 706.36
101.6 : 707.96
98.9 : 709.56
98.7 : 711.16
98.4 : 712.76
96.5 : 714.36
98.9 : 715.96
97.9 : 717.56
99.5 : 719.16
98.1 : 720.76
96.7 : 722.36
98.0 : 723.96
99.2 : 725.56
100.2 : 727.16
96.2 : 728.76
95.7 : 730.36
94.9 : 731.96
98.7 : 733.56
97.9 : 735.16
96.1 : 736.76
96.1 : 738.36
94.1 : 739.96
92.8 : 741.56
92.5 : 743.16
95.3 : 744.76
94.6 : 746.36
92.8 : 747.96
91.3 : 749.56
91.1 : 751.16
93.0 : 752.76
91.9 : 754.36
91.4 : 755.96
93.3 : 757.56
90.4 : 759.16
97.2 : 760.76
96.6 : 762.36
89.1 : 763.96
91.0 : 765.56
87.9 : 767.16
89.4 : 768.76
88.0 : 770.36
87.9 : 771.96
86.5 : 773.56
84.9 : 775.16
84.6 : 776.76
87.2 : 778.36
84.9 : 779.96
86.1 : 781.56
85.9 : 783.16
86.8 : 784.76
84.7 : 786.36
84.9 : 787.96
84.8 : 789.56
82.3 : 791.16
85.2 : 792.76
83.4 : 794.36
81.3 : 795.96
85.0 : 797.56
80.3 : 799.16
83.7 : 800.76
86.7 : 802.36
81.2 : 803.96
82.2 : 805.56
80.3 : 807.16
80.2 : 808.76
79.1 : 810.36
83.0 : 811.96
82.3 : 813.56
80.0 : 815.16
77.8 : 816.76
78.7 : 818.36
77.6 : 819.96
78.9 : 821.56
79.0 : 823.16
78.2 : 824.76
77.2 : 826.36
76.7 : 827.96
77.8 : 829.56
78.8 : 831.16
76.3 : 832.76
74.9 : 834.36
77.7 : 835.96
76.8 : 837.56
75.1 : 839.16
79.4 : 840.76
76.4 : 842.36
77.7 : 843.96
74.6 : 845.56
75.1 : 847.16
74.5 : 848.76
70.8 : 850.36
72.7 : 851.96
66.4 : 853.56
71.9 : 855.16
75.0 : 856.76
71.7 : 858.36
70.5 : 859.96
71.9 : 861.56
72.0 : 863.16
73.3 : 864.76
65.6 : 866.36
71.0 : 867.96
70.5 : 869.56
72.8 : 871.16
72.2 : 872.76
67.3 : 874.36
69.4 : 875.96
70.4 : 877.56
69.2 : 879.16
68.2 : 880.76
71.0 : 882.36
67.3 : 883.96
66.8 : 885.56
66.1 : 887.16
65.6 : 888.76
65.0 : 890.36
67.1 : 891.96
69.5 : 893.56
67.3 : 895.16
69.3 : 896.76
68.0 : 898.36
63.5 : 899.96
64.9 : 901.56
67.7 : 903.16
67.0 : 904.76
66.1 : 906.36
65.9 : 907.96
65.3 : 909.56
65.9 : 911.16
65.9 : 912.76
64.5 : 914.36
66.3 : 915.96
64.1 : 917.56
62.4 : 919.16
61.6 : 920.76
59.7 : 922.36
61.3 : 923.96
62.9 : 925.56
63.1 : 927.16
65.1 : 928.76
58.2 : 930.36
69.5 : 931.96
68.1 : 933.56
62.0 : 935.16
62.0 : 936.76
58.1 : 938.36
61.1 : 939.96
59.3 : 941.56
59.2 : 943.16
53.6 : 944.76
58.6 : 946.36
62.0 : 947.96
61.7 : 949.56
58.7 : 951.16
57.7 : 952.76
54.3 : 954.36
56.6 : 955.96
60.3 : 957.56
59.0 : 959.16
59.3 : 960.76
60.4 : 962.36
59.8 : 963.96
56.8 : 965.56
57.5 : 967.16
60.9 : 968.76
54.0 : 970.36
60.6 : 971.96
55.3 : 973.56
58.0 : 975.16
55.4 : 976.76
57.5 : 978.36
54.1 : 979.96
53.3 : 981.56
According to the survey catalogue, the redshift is 0.00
